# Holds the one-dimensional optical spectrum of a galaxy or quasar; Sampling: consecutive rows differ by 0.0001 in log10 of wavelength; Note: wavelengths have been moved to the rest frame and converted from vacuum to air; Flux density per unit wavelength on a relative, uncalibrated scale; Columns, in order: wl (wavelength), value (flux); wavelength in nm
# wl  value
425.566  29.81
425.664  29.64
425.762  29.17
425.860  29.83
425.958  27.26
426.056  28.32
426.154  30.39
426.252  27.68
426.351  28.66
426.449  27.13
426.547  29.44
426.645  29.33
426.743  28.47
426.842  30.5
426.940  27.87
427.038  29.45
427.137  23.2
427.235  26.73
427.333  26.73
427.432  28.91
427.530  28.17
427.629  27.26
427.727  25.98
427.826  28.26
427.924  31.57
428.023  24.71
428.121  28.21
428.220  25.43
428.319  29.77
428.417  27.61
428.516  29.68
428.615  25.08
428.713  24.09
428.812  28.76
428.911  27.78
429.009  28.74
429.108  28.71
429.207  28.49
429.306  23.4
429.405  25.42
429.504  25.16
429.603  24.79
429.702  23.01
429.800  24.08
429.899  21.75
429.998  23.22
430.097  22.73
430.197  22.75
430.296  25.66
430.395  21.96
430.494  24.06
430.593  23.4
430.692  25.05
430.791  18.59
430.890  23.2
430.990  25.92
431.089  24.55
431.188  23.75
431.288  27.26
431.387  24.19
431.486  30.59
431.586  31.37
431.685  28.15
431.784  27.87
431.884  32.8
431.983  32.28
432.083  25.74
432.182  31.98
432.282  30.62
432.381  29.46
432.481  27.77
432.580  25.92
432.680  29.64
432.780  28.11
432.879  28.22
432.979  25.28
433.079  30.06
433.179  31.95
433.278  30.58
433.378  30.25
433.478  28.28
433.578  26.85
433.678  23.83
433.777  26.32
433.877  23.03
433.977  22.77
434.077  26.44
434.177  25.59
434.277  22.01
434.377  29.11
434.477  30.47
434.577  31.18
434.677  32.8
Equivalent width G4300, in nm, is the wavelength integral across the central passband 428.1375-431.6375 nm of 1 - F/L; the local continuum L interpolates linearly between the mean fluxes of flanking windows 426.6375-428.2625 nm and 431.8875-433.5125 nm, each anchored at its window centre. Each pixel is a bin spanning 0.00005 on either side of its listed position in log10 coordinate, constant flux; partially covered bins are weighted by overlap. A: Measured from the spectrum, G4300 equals 0.361 nm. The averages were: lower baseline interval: 27.7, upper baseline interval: 29.2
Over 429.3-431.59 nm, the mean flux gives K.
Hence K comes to 24.3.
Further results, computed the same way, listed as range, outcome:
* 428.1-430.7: 25.5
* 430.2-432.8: 26.8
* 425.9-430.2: 27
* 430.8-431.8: 26.3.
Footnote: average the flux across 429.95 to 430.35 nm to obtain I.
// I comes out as 23.5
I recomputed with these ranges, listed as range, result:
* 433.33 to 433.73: 27.3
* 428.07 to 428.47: 27.8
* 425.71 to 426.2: 29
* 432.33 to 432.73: 28.2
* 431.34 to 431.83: 28.5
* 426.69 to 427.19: 27.9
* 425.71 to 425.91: 29.5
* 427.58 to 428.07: 27.6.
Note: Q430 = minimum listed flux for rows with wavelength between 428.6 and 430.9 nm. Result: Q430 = 18.59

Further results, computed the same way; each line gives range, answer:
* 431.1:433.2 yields 23.75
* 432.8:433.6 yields 25.28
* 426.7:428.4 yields 23.2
